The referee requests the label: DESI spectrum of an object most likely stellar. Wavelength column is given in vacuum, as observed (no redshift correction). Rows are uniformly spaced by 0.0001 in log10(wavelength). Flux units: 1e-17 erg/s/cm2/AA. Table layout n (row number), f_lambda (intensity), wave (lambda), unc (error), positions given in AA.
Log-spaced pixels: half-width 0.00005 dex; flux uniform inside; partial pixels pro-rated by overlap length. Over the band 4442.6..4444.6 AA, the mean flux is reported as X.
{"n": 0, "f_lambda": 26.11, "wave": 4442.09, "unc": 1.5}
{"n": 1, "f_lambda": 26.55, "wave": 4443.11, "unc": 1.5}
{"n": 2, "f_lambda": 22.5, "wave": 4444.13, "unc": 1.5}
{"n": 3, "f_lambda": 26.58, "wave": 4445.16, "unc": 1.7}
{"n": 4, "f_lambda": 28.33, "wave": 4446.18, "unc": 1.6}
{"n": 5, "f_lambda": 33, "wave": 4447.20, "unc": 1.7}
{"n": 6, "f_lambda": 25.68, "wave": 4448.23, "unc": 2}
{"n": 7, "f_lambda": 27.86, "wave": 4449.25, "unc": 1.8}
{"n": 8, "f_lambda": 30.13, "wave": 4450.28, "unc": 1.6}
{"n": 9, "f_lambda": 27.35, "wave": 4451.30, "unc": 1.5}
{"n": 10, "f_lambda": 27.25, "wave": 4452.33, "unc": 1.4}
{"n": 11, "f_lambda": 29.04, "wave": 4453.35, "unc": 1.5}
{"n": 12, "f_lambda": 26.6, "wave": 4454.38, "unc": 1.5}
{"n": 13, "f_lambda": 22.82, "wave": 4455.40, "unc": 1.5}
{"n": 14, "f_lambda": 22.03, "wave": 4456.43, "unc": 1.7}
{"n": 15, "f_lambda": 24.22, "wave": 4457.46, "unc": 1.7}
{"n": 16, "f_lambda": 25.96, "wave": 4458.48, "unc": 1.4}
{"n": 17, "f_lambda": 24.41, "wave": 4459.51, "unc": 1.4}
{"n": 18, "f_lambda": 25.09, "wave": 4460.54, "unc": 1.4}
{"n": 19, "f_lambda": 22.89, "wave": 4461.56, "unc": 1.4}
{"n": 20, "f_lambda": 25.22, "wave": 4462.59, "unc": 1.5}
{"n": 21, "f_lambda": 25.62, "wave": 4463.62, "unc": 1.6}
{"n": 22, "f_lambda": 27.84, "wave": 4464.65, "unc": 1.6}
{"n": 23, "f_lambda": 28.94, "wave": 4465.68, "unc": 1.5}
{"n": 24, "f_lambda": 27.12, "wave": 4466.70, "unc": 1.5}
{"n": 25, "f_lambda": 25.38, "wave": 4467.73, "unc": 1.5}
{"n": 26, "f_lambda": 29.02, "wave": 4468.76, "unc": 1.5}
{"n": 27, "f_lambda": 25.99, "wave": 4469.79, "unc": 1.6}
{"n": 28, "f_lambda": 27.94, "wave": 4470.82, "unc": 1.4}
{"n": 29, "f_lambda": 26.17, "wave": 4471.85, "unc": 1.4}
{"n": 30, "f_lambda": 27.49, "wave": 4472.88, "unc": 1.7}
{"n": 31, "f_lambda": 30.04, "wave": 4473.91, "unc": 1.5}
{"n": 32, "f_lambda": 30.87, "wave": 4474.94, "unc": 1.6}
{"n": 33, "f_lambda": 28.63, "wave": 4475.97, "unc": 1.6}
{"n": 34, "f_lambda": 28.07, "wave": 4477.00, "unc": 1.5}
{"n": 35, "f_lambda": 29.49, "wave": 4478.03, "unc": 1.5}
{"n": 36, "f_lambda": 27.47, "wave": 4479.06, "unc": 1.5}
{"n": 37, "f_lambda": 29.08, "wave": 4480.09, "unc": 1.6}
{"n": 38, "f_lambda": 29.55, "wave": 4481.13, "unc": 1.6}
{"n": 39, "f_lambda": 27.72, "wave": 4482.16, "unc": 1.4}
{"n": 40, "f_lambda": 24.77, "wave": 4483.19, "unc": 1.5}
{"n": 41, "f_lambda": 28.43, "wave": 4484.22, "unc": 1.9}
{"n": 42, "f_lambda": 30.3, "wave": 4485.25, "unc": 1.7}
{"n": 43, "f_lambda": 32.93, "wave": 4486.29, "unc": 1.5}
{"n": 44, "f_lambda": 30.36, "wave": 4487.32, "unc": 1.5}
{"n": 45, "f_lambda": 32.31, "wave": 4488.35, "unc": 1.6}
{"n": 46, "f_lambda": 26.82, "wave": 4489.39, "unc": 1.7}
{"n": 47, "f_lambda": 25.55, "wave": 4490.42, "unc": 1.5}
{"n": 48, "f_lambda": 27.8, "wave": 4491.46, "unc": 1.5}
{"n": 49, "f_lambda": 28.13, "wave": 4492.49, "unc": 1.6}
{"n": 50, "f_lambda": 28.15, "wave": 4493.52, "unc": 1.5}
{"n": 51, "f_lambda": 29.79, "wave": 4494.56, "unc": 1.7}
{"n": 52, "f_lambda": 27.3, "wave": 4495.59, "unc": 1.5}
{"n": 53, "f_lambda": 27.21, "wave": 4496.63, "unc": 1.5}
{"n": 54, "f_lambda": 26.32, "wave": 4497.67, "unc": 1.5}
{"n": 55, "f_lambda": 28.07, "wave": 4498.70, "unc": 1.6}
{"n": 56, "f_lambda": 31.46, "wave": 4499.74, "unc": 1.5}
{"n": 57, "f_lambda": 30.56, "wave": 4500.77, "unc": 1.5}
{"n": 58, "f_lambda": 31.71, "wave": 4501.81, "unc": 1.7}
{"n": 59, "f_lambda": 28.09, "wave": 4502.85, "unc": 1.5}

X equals 24.6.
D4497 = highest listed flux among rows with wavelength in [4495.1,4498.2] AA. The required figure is 27.3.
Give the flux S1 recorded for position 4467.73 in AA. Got 25.38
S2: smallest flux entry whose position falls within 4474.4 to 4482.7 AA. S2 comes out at 27.47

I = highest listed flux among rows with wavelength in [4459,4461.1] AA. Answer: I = 25.09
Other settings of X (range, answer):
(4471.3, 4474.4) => 27.9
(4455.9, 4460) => 24.1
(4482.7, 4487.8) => 29.4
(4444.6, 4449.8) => 28.2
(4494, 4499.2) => 27.7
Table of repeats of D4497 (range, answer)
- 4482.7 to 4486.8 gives 32.93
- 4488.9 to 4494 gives 28.15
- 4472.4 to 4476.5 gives 30.87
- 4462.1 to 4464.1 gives 25.62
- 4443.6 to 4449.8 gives 33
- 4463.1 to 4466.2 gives 28.94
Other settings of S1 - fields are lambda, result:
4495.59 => 27.3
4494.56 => 29.79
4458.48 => 25.96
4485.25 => 30.3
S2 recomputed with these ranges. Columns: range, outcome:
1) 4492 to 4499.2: 26.32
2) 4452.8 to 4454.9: 26.6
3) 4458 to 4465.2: 22.89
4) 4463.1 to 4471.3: 25.38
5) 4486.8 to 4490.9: 25.55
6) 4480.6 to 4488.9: 24.77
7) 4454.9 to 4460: 22.03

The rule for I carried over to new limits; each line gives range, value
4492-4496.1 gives 29.79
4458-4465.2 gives 27.84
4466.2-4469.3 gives 29.02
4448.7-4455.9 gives 30.13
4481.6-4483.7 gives 27.72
